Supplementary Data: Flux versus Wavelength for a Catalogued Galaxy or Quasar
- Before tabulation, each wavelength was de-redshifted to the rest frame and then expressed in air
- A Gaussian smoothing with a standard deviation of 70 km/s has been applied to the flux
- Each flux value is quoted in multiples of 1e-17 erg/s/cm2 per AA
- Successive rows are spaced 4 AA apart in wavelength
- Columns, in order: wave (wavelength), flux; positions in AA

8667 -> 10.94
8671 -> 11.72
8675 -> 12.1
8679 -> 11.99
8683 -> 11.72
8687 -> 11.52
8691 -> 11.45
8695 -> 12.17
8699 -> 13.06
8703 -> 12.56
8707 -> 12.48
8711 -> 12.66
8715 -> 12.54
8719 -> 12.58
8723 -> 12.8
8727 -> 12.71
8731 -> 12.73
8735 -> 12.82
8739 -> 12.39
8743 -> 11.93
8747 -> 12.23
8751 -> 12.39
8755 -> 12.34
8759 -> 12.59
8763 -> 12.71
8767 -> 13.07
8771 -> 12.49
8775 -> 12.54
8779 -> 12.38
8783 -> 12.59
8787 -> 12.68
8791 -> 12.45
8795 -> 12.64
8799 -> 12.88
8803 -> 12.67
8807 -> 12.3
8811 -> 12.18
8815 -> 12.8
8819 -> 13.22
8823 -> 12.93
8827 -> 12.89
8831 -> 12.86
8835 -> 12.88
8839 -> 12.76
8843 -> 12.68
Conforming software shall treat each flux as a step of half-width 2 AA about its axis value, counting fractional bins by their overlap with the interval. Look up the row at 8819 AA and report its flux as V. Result 13.22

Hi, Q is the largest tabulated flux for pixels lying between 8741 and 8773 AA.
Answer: 13.07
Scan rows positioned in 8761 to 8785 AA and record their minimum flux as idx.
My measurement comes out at 12.38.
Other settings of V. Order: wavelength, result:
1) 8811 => 12.18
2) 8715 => 12.54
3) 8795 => 12.64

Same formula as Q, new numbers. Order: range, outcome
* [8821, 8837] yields 12.93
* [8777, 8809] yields 12.88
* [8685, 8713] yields 13.06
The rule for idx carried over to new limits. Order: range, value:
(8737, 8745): 11.93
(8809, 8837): 12.18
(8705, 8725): 12.48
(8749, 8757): 12.34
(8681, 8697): 11.45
